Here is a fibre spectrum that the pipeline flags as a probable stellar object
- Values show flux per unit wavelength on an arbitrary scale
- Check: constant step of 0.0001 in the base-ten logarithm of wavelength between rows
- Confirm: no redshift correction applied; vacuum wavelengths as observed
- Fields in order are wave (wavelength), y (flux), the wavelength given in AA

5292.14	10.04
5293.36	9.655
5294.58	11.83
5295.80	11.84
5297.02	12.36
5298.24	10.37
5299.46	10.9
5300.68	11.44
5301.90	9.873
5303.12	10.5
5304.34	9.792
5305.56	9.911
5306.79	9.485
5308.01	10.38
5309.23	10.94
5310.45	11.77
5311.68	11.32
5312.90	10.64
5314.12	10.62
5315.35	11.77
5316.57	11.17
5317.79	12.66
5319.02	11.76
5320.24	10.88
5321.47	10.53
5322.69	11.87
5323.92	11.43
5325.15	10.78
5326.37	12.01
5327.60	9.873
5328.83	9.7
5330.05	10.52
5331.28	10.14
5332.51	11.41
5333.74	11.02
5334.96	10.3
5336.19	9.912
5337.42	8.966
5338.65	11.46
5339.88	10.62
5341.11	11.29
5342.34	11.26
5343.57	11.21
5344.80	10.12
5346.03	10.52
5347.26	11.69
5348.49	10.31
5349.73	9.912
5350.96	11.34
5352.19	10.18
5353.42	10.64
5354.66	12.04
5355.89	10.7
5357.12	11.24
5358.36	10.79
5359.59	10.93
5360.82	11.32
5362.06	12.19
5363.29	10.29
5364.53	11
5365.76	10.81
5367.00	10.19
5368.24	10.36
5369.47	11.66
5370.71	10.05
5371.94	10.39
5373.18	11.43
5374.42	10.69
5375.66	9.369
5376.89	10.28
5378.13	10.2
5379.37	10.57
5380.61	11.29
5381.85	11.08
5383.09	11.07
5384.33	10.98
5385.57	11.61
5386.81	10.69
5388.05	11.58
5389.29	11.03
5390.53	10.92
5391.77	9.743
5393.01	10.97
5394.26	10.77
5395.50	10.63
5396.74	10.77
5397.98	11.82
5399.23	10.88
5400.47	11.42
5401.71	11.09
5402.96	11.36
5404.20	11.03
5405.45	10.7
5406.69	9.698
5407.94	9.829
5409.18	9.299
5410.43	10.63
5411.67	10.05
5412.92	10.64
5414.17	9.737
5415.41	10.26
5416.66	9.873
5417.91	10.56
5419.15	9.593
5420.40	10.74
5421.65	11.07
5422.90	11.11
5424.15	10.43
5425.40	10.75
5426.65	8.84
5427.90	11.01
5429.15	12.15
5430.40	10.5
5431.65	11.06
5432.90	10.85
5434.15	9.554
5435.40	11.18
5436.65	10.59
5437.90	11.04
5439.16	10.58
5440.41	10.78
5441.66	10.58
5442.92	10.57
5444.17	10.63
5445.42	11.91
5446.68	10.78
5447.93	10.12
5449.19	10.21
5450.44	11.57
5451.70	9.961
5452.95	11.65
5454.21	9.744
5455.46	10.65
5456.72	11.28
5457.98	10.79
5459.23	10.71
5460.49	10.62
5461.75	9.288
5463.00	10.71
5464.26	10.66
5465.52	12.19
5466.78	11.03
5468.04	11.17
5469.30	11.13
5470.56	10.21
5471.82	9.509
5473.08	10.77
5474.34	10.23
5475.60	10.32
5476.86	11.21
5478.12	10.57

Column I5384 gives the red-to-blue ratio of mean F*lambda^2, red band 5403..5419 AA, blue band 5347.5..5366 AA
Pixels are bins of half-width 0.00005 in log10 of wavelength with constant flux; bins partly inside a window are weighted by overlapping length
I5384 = 0.95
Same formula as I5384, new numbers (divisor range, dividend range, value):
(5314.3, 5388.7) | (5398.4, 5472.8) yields 1.01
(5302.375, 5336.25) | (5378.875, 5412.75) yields 1.02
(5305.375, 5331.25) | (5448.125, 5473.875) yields 1.03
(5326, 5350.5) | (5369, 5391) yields 1.04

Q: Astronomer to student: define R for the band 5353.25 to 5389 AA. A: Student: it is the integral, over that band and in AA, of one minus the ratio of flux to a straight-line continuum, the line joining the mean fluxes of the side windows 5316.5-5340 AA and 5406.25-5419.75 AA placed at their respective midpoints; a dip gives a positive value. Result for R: -1.5 AA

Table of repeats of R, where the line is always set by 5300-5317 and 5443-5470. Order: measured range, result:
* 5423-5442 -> 0.18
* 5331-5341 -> 0.16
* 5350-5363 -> -0.44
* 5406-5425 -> 0.92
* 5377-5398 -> -0.28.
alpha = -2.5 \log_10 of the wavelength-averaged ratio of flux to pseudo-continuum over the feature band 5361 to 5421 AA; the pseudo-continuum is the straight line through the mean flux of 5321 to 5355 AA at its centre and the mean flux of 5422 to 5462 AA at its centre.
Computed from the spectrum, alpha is 0.00 mag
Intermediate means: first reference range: 10.7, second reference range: 10.7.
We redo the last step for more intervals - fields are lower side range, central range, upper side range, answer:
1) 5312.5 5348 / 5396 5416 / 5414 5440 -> 0.01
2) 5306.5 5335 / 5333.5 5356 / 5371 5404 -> 0.02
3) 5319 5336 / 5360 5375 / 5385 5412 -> -0.01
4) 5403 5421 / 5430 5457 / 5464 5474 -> -0.02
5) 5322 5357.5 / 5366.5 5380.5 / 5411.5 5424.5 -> 0.01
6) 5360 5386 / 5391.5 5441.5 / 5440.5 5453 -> 0.02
